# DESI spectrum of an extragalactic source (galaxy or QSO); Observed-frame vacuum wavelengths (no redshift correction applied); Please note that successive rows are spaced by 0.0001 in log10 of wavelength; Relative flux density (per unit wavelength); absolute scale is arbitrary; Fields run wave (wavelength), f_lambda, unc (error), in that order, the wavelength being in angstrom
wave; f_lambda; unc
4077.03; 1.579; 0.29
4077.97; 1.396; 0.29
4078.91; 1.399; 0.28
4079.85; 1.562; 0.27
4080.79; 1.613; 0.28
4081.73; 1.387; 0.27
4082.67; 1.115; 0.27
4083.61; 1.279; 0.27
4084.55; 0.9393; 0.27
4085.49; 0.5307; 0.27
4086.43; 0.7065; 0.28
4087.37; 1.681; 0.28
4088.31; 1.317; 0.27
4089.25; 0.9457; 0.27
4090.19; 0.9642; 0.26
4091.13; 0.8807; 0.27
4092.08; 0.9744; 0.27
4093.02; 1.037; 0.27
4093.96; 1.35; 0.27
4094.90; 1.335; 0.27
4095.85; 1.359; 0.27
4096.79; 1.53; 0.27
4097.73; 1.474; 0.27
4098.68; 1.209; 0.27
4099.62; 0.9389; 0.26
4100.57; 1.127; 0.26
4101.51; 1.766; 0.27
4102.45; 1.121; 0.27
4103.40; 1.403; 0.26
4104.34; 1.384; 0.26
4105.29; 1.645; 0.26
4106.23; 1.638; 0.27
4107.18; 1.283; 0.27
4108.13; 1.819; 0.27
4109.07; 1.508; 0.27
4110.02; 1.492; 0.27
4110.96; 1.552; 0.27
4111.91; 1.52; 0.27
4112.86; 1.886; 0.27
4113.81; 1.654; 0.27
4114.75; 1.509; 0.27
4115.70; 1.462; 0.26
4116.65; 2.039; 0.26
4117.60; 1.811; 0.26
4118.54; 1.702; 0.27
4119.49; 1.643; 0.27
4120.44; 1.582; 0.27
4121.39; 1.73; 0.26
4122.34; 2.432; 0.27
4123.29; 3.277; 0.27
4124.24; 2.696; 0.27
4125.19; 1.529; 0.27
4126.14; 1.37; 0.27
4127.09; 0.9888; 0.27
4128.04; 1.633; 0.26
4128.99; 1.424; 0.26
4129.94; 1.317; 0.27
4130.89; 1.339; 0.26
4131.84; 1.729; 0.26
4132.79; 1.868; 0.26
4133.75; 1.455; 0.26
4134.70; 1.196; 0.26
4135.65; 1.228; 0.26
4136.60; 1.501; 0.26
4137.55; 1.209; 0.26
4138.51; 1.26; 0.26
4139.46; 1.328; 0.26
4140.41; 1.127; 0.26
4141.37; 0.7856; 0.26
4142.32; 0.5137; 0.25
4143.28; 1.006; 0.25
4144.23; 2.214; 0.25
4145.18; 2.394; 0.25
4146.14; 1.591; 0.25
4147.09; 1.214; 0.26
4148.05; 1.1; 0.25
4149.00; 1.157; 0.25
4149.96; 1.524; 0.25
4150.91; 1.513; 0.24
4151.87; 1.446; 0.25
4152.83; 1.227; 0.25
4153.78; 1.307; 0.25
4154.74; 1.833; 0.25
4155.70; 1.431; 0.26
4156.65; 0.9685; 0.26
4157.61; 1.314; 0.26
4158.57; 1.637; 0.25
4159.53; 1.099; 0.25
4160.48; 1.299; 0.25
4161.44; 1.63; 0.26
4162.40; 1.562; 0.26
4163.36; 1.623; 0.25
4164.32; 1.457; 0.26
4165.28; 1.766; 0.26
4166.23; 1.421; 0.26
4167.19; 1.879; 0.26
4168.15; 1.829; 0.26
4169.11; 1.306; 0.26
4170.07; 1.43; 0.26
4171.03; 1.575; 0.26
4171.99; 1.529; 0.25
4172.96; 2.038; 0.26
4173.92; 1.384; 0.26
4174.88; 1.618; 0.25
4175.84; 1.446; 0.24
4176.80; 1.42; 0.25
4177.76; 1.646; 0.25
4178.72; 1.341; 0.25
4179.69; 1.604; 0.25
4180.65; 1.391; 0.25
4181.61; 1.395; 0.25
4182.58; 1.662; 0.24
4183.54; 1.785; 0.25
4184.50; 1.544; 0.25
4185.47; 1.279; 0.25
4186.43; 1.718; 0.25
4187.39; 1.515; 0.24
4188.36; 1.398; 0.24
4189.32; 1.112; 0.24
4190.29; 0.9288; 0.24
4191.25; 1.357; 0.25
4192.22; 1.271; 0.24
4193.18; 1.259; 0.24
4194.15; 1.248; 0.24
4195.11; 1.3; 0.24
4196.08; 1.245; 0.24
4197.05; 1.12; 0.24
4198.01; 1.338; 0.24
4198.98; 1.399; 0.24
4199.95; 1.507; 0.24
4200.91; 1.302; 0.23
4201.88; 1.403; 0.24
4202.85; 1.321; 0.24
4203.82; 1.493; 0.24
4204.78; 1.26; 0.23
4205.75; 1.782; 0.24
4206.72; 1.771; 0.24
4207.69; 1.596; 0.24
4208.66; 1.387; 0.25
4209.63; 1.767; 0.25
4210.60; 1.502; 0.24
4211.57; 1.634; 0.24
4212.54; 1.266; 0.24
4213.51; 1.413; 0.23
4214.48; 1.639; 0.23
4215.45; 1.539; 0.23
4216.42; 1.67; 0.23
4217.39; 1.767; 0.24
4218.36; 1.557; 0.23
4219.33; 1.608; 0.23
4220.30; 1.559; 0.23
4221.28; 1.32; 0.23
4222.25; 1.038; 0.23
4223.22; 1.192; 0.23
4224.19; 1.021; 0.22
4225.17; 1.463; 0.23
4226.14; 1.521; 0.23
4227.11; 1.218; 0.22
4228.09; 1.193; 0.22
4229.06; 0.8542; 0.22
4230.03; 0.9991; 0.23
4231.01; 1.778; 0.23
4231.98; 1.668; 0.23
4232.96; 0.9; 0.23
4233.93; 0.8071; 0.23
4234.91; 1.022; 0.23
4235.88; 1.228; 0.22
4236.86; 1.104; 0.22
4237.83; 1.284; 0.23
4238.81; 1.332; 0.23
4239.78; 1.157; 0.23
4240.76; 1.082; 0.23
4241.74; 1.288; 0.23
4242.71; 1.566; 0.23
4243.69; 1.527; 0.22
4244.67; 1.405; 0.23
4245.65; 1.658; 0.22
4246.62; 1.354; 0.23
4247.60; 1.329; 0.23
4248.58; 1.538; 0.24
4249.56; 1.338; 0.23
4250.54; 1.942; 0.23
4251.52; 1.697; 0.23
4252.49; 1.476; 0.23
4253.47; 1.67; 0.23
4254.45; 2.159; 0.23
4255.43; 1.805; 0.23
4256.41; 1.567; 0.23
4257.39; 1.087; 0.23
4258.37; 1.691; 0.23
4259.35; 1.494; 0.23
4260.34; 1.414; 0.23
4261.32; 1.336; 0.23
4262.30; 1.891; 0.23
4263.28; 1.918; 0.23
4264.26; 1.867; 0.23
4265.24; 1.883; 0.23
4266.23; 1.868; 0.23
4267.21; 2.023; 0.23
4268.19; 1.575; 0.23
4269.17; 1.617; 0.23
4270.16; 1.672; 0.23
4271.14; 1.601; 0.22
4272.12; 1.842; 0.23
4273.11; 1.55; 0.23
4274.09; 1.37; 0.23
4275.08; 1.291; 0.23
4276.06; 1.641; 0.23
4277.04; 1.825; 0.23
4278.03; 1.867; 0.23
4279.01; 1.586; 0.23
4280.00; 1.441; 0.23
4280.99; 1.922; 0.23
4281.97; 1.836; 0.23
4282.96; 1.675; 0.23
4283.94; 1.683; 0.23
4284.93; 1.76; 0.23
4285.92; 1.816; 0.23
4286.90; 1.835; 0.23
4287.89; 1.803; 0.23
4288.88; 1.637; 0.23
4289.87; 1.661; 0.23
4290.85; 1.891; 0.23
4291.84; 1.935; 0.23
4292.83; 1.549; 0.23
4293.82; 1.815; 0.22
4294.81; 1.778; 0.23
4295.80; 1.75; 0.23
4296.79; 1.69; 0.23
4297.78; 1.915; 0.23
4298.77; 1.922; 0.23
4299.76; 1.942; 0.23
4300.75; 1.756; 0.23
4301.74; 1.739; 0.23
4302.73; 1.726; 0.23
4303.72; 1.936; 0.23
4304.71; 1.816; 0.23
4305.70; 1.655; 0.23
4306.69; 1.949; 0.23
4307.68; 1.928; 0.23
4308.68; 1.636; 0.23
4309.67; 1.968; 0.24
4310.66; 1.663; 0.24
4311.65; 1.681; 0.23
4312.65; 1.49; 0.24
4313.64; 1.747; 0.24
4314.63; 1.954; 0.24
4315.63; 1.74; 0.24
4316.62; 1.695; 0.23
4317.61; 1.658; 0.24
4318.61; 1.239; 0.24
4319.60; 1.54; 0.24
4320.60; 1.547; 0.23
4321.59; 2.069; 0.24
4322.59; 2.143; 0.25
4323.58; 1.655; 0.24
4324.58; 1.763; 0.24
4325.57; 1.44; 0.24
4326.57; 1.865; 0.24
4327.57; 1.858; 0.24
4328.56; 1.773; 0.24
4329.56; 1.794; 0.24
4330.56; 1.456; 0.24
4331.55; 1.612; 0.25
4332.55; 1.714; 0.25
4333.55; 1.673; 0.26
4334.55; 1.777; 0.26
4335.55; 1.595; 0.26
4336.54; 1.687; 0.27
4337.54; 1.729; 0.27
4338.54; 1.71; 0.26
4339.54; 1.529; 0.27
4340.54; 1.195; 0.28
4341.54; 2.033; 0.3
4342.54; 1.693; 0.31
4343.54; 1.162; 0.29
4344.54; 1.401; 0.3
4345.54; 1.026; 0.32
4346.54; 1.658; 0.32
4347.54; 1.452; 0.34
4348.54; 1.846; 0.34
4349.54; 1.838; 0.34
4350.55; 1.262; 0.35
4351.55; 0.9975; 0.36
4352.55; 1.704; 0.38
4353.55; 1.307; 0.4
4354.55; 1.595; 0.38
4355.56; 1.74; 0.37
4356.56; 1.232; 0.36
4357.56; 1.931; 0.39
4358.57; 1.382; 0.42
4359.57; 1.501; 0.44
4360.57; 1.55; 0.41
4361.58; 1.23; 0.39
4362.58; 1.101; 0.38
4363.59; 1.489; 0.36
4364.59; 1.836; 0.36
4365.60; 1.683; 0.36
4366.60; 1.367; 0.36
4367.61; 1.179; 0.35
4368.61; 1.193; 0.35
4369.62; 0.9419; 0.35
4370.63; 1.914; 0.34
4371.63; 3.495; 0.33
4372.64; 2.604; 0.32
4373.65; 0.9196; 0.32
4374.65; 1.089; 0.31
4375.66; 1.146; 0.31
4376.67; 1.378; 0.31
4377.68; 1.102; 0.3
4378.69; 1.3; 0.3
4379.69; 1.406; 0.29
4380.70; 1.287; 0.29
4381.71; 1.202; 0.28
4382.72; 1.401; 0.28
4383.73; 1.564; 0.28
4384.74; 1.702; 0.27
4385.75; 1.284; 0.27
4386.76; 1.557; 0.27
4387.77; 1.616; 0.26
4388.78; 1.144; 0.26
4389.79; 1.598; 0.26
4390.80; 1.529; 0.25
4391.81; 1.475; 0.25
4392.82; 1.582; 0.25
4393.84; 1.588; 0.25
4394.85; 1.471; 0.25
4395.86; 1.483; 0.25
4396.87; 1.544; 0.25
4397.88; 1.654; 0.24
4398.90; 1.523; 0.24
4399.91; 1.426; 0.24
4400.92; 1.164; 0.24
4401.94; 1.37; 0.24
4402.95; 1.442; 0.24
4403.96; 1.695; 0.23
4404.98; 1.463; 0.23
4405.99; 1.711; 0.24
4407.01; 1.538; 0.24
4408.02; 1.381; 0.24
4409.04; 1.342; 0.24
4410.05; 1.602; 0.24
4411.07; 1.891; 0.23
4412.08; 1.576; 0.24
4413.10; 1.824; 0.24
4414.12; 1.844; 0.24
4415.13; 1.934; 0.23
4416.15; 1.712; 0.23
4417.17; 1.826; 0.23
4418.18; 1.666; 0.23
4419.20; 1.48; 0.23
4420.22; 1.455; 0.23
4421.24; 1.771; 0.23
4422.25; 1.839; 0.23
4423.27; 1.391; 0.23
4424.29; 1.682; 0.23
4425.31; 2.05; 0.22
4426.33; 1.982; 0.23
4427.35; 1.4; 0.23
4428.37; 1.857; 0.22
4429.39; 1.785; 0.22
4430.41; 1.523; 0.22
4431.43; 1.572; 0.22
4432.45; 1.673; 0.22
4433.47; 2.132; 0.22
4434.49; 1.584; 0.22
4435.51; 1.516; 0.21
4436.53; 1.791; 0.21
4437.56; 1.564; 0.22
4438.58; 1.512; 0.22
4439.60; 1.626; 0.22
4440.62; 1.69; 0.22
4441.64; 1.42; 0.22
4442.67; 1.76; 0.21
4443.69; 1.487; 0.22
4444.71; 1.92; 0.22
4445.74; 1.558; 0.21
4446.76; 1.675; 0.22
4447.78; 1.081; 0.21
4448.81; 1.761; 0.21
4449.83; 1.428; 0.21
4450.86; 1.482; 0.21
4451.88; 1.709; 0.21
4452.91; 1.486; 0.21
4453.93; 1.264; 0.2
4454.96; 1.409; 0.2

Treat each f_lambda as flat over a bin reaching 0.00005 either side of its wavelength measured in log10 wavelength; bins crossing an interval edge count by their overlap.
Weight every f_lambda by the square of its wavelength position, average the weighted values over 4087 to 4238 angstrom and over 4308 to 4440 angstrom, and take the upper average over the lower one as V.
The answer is 1.22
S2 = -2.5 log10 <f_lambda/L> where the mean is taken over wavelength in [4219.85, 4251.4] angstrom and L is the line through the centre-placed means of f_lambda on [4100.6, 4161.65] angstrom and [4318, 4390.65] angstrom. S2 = 0.17 mag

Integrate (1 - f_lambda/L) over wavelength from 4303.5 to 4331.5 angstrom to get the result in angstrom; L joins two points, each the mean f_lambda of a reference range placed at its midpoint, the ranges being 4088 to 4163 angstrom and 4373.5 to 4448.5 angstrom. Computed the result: -3.9 angstrom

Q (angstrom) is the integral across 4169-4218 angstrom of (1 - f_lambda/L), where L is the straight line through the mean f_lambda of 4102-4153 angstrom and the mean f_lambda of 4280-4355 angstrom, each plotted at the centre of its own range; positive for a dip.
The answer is 3.9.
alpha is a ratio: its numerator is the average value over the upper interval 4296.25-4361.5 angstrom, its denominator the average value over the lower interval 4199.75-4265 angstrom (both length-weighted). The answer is 1.1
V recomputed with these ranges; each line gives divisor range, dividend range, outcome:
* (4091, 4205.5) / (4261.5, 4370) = 1.22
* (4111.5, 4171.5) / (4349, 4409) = 1.09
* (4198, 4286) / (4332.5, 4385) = 1.06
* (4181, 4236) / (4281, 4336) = 1.33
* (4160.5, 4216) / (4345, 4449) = 1.16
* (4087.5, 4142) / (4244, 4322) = 1.25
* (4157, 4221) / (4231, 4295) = 1.11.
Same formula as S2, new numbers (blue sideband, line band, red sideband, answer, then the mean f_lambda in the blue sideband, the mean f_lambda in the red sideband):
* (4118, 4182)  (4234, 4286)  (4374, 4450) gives -0.02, 1.51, 1.56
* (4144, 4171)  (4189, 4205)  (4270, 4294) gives 0.21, 1.5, 1.7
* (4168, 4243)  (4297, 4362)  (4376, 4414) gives -0.14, 1.4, 1.48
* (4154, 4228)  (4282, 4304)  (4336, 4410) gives -0.20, 1.46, 1.5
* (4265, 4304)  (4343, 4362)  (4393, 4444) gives 0.15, 1.74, 1.62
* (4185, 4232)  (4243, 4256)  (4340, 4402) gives -0.14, 1.4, 1.49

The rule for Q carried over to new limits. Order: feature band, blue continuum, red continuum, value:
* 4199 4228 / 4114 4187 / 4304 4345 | 2.3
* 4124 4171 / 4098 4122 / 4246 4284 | 3.9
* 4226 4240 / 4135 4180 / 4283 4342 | 3.4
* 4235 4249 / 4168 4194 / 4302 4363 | 1.8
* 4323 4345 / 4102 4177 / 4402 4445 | -0.3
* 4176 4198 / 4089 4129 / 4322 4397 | 2.1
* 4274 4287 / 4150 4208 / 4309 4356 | -1.0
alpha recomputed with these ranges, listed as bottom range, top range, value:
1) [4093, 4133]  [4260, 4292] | 1.08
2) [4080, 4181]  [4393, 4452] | 1.11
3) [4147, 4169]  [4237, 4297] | 1.13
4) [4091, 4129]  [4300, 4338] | 1.11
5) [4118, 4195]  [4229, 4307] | 1.08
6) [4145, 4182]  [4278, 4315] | 1.19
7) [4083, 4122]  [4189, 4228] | 1.01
